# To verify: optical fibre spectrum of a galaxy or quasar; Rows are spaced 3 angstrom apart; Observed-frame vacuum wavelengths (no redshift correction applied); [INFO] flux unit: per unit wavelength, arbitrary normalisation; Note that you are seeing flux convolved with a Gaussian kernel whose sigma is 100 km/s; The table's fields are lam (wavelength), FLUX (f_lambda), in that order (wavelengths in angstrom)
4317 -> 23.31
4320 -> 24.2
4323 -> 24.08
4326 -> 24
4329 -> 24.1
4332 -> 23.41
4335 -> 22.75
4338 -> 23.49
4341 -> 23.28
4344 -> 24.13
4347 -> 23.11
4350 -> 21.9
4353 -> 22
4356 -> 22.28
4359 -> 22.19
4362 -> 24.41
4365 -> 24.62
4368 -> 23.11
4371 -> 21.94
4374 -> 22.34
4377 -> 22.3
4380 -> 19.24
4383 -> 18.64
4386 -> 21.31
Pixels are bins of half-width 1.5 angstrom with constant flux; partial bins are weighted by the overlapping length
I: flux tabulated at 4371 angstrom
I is 21.94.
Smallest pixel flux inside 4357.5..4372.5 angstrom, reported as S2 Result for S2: 21.94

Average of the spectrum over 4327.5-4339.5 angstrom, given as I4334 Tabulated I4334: 23.4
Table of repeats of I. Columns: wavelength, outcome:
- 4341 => 23.28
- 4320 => 24.2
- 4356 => 22.28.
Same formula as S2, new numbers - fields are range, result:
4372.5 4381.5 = 19.24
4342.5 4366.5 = 21.9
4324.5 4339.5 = 22.75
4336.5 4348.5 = 23.11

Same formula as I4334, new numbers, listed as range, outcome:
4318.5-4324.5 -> 24.1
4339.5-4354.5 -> 22.9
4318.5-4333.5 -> 24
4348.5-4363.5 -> 22.6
